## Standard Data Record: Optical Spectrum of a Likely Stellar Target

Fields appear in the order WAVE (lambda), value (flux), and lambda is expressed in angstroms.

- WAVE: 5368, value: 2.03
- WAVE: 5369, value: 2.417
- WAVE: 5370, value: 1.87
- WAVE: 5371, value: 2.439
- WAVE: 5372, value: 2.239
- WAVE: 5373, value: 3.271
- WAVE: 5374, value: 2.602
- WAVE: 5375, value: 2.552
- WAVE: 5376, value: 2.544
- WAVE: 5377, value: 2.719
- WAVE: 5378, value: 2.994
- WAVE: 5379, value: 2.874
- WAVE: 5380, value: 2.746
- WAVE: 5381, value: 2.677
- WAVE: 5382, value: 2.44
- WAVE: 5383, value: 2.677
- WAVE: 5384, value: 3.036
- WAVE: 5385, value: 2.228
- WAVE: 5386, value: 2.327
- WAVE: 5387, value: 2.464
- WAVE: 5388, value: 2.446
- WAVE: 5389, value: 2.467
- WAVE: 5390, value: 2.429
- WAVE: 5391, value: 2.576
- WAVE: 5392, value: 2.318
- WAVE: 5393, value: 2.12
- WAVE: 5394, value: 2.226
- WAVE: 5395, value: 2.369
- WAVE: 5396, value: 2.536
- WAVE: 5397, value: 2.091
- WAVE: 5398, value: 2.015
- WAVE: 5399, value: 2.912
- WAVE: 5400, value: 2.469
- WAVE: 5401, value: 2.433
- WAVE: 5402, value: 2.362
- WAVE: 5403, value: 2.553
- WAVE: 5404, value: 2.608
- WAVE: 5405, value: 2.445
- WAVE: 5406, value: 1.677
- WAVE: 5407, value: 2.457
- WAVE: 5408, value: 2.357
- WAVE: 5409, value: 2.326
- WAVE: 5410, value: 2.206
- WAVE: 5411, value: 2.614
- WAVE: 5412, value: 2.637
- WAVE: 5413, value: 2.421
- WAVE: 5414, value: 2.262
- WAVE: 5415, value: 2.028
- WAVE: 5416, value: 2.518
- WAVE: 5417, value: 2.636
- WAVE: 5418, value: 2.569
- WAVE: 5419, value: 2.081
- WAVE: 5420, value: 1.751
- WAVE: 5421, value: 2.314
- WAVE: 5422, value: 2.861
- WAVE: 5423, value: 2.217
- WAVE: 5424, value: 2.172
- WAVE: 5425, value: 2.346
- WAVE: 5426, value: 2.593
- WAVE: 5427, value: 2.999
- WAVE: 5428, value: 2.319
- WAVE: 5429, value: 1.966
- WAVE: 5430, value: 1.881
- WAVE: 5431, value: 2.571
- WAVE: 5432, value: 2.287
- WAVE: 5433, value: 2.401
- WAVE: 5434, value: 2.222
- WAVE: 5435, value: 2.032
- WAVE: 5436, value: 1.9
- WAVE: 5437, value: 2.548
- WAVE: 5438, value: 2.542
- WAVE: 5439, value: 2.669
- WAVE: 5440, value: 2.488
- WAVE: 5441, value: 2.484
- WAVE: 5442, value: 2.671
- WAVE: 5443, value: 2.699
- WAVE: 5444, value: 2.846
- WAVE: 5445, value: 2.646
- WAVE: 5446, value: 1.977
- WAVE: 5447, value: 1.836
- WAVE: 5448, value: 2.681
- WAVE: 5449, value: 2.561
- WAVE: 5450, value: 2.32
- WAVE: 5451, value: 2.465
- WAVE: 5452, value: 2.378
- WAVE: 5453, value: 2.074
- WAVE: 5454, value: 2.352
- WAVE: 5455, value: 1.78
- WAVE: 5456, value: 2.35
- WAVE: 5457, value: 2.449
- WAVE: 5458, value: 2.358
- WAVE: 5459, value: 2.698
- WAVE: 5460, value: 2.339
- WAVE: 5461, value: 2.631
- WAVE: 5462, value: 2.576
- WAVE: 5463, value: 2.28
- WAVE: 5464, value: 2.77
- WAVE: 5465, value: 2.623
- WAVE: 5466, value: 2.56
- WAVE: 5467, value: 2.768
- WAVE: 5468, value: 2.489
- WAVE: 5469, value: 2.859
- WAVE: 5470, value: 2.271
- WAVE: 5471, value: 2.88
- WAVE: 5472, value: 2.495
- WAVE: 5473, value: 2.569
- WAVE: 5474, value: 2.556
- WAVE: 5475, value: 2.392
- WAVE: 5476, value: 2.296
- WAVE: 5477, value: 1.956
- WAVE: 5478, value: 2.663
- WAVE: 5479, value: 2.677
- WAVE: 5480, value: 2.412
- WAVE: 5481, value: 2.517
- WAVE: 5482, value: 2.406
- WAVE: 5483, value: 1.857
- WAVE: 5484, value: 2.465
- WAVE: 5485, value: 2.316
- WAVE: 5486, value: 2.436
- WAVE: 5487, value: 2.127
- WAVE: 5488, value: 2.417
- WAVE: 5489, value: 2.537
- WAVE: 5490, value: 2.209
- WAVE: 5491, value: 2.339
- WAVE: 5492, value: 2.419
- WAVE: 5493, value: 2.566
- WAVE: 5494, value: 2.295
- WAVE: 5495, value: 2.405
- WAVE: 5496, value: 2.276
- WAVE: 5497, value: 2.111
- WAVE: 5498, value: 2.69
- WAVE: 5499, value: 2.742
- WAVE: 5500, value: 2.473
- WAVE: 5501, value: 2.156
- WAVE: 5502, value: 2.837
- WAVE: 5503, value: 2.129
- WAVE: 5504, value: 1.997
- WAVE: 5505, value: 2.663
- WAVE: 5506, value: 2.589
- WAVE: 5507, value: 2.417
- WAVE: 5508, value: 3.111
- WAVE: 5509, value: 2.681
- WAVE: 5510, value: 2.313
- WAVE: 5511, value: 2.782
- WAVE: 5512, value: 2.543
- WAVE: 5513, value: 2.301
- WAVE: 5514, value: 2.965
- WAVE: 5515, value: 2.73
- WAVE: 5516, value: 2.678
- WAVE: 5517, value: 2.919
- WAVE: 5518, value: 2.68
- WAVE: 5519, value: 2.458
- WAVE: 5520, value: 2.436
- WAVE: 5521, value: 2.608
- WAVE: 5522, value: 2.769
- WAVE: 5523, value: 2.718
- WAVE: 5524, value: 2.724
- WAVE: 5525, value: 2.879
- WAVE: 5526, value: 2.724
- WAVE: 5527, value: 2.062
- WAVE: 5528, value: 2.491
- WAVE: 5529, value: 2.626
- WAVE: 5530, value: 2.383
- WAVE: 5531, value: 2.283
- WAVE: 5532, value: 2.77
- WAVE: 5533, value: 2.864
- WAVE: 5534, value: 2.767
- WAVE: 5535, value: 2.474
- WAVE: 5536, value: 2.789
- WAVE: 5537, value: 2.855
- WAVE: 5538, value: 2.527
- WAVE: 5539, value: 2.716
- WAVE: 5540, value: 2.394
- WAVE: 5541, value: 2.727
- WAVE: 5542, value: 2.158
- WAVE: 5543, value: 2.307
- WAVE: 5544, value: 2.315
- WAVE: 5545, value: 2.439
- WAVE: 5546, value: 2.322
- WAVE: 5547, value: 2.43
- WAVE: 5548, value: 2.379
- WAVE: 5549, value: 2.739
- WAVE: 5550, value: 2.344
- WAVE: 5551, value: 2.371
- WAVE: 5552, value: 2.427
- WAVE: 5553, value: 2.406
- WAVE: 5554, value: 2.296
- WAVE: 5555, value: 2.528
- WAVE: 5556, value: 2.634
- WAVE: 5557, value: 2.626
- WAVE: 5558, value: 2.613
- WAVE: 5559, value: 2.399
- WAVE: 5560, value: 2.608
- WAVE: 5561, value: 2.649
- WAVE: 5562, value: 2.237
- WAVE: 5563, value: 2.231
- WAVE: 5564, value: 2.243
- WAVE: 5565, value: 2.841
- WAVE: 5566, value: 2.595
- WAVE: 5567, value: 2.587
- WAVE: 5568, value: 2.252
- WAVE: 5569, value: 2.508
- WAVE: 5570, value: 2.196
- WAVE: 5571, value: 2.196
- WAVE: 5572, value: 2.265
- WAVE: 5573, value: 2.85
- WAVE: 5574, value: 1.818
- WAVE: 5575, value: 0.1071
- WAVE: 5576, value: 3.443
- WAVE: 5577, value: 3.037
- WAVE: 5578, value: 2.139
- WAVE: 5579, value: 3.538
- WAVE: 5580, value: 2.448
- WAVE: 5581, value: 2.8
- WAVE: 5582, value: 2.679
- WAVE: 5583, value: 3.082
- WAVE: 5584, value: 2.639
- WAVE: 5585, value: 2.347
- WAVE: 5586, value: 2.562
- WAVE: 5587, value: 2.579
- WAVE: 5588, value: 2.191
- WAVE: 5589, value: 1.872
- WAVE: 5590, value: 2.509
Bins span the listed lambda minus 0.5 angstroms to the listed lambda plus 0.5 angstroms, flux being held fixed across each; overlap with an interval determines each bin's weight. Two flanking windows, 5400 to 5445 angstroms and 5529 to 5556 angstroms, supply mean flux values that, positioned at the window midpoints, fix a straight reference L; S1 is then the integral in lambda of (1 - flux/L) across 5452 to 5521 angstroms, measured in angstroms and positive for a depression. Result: -0.6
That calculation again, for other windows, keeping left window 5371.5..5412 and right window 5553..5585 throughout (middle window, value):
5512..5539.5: -1.67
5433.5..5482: 0.70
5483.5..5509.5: 0.48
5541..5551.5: 0.37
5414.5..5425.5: 0.75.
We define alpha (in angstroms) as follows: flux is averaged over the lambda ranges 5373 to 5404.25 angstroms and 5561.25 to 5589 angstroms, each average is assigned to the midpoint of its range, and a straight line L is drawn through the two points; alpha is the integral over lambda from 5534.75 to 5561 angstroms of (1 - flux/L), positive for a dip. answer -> -0.4 angstroms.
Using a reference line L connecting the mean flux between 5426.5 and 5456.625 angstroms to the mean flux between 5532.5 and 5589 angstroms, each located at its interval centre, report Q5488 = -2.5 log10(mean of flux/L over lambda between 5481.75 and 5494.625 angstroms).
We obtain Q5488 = 0.03 mag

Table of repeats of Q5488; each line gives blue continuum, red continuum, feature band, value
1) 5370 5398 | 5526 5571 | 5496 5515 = -0.01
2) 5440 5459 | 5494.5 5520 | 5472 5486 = 0.03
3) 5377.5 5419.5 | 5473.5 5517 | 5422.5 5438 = 0.07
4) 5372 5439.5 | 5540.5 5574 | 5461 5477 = -0.05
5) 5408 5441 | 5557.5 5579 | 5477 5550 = -0.06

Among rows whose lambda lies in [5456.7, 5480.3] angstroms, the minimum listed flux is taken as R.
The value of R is 1.956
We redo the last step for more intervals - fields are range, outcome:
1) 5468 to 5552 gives 1.857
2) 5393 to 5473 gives 1.677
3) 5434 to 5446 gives 1.9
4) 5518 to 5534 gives 2.062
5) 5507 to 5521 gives 2.301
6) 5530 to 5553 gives 2.158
